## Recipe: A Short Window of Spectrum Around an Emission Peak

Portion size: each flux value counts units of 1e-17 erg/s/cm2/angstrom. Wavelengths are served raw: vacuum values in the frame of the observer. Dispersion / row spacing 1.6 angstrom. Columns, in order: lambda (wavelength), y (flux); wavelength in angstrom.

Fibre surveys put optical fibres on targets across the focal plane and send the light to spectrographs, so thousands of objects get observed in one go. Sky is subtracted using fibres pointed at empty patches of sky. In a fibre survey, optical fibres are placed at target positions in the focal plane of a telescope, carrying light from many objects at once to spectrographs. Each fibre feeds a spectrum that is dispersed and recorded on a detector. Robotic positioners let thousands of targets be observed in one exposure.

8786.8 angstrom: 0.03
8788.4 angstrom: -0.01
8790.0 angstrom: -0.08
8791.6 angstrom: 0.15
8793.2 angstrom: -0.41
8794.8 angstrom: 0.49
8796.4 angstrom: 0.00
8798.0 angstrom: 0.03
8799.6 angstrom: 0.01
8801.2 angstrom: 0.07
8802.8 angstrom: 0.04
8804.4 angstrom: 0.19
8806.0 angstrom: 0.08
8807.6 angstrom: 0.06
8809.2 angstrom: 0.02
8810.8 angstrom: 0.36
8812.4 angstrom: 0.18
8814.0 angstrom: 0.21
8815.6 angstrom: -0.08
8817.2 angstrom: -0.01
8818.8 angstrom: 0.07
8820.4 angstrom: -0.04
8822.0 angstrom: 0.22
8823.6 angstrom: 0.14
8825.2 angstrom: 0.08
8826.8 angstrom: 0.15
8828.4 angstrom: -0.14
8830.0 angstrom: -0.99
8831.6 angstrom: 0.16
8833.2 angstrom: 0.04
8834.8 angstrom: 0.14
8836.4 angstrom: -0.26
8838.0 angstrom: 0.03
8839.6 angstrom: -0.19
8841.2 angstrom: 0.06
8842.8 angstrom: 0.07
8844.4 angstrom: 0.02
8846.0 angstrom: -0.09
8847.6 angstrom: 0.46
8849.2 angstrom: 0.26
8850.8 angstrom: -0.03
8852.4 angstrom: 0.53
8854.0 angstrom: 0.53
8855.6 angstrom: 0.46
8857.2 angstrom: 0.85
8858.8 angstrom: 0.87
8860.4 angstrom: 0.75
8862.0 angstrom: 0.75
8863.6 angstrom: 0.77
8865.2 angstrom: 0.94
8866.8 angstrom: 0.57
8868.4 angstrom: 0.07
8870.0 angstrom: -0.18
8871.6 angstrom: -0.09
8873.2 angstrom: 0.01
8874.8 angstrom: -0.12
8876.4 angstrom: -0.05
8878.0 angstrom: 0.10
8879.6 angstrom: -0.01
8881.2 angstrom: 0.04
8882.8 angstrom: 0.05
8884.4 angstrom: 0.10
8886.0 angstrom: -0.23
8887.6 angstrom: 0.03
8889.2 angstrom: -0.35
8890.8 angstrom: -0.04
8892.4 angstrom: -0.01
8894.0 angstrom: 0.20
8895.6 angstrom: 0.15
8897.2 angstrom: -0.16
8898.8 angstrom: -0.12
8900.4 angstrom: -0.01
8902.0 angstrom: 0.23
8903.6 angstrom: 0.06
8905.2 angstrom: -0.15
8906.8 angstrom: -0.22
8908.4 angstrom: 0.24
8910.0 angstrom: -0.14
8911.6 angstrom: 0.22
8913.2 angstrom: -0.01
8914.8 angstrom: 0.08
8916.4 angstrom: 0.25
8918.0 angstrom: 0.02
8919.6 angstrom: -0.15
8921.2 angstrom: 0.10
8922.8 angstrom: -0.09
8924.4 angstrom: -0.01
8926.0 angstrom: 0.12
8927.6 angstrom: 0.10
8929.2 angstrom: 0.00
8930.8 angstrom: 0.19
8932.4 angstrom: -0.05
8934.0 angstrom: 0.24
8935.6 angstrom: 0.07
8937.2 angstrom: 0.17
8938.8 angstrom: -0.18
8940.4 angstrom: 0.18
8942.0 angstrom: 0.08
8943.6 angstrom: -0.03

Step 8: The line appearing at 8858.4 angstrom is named [O II]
